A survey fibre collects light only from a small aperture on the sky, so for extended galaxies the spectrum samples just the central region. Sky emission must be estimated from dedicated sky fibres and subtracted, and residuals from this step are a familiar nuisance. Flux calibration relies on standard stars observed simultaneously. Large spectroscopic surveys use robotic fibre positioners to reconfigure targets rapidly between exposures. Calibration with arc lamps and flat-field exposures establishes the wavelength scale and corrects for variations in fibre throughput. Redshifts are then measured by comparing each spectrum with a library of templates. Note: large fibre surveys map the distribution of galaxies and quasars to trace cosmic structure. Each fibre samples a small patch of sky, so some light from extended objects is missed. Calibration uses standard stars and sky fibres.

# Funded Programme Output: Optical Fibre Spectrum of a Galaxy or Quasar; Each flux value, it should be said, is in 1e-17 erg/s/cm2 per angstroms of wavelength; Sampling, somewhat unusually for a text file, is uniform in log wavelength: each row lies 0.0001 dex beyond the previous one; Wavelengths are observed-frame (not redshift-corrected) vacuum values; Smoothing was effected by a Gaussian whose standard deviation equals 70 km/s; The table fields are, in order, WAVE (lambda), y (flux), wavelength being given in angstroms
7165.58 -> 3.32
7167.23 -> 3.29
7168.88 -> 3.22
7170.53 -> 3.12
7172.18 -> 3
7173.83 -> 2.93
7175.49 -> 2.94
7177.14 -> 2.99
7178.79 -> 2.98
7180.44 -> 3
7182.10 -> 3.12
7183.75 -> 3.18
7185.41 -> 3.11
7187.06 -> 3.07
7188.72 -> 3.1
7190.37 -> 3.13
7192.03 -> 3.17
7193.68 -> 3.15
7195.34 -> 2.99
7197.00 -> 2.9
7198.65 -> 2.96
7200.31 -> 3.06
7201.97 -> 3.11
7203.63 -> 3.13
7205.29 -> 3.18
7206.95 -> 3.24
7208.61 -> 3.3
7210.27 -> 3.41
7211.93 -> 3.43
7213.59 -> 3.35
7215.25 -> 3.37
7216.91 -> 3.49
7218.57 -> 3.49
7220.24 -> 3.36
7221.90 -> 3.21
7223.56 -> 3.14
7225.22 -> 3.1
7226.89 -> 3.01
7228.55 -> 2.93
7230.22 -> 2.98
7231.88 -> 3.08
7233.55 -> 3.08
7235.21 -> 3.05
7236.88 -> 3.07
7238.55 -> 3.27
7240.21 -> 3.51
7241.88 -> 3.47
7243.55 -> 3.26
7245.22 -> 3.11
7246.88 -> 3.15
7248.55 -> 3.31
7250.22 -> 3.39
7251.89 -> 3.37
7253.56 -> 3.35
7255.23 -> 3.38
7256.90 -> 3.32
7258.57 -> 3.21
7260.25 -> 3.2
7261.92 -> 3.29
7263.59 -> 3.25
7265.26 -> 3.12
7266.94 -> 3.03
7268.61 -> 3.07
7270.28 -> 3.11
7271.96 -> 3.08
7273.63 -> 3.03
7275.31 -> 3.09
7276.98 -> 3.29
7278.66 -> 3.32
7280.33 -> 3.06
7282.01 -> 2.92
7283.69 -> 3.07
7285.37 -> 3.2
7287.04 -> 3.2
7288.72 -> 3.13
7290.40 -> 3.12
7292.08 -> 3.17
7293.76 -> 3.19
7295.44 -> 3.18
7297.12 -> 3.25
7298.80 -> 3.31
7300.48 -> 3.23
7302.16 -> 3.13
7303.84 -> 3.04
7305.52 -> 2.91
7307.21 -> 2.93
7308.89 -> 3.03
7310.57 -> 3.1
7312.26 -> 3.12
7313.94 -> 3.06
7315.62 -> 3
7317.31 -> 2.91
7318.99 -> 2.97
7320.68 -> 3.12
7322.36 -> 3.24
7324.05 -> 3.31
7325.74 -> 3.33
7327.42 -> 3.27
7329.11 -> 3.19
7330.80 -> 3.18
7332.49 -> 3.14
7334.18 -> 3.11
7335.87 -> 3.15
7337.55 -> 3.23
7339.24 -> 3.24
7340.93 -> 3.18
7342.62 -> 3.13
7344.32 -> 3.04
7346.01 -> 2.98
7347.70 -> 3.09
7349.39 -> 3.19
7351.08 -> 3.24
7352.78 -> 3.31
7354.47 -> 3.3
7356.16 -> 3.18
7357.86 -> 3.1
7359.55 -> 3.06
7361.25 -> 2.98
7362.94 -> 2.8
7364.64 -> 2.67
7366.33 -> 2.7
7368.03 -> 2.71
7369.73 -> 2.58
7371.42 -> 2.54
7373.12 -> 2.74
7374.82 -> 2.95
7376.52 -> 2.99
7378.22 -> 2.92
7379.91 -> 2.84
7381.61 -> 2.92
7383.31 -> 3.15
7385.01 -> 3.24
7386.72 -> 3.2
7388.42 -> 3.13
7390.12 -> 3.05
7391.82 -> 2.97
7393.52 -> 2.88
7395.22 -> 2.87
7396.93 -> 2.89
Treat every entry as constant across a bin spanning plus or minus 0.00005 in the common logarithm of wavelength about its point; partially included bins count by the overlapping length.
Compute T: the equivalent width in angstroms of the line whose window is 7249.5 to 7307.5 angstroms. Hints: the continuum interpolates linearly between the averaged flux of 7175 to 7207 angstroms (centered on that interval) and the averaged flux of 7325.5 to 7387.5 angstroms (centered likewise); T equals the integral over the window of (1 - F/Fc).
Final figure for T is -2.2 angstroms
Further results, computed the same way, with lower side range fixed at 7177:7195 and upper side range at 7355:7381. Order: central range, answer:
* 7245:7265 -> -1.8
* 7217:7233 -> -0.6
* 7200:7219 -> -1.5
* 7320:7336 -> -1.6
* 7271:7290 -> -1.0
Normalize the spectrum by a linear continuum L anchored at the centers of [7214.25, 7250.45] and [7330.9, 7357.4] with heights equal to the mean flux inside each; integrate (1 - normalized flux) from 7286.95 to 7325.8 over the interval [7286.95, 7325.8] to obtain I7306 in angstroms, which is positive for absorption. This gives 0.80 angstroms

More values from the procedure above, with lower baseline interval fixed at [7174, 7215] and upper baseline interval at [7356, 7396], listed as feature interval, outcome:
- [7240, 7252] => -0.9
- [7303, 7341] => -1.8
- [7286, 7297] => -0.6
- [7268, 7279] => -0.4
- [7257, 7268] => -0.5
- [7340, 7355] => -1.1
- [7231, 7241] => -0.3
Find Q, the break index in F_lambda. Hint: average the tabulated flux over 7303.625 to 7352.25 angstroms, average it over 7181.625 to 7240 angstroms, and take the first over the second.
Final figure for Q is 0.99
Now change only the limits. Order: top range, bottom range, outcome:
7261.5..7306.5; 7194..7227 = 0.98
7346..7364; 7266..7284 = 1.00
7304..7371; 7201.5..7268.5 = 0.95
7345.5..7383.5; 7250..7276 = 0.92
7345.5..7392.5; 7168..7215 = 0.96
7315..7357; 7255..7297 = 1.00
